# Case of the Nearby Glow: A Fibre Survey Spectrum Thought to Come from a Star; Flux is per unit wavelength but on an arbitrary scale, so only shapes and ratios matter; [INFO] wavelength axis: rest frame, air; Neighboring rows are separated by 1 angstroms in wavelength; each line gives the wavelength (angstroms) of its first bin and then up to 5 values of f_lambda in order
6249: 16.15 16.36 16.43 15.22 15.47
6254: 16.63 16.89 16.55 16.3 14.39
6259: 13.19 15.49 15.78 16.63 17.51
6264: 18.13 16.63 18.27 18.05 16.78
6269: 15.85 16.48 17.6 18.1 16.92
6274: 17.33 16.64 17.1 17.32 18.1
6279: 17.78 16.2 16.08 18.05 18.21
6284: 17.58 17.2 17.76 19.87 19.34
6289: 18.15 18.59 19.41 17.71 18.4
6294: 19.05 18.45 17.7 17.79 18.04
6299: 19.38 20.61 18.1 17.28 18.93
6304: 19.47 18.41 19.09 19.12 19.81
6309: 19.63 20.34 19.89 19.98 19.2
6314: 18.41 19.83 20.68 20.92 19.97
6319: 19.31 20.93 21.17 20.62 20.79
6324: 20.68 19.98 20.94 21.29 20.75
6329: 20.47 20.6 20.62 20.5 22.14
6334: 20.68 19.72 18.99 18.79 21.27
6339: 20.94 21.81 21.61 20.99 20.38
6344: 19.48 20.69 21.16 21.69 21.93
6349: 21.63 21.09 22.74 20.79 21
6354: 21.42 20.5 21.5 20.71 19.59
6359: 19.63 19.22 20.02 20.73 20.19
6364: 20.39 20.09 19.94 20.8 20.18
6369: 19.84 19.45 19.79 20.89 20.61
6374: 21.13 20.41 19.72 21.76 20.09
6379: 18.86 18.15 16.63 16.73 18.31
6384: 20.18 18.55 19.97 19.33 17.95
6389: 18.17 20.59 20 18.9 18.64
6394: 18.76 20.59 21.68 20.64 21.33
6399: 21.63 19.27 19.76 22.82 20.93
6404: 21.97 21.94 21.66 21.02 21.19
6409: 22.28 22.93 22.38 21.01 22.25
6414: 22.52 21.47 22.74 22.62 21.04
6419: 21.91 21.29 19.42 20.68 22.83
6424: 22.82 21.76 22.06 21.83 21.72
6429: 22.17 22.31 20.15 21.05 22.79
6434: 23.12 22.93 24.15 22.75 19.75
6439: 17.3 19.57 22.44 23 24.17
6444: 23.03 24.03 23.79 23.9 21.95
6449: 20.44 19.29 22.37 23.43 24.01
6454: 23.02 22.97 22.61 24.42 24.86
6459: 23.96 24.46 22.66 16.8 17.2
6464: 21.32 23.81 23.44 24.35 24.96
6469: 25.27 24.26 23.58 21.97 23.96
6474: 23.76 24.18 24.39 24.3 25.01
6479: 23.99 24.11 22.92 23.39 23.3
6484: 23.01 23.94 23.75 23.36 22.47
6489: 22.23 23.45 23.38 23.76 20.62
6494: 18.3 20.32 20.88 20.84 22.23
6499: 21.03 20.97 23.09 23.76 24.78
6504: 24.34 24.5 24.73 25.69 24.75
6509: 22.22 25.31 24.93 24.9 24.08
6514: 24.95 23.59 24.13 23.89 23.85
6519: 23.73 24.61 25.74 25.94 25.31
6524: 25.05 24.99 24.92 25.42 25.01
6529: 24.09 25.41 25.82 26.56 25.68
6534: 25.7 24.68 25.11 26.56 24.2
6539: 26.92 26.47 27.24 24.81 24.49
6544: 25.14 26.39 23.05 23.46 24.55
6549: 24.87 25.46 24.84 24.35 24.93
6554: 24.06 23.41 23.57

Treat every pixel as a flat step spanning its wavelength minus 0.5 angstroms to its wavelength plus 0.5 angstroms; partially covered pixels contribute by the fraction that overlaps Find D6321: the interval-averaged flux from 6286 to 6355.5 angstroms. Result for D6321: 20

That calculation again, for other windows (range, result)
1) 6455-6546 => 23.9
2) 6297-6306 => 18.7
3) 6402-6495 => 22.5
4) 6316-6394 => 20.2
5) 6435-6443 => 21.6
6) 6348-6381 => 20.4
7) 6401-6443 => 21.8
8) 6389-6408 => 20.6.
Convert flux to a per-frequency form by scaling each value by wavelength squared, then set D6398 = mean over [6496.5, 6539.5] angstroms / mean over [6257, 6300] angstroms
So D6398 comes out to 1.51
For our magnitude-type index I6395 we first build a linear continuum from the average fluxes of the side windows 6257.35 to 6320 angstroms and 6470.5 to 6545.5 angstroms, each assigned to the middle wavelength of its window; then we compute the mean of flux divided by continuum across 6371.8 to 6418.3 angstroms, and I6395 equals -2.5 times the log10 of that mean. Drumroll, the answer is 0.03 mag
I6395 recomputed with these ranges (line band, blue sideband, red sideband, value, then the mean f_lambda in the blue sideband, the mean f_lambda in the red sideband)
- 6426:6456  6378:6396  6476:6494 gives -0.04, 19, 23.2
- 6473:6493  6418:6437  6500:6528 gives 0.00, 21.9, 24.5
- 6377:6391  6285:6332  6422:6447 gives 0.12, 19.5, 22.2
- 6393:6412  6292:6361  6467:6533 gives 0.03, 20.1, 23.8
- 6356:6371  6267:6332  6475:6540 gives 0.02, 18.9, 24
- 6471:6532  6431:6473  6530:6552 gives 0.02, 22.6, 25.3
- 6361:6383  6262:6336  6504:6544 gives 0.06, 18.9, 25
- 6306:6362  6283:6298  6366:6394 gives -0.09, 18.3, 19.5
